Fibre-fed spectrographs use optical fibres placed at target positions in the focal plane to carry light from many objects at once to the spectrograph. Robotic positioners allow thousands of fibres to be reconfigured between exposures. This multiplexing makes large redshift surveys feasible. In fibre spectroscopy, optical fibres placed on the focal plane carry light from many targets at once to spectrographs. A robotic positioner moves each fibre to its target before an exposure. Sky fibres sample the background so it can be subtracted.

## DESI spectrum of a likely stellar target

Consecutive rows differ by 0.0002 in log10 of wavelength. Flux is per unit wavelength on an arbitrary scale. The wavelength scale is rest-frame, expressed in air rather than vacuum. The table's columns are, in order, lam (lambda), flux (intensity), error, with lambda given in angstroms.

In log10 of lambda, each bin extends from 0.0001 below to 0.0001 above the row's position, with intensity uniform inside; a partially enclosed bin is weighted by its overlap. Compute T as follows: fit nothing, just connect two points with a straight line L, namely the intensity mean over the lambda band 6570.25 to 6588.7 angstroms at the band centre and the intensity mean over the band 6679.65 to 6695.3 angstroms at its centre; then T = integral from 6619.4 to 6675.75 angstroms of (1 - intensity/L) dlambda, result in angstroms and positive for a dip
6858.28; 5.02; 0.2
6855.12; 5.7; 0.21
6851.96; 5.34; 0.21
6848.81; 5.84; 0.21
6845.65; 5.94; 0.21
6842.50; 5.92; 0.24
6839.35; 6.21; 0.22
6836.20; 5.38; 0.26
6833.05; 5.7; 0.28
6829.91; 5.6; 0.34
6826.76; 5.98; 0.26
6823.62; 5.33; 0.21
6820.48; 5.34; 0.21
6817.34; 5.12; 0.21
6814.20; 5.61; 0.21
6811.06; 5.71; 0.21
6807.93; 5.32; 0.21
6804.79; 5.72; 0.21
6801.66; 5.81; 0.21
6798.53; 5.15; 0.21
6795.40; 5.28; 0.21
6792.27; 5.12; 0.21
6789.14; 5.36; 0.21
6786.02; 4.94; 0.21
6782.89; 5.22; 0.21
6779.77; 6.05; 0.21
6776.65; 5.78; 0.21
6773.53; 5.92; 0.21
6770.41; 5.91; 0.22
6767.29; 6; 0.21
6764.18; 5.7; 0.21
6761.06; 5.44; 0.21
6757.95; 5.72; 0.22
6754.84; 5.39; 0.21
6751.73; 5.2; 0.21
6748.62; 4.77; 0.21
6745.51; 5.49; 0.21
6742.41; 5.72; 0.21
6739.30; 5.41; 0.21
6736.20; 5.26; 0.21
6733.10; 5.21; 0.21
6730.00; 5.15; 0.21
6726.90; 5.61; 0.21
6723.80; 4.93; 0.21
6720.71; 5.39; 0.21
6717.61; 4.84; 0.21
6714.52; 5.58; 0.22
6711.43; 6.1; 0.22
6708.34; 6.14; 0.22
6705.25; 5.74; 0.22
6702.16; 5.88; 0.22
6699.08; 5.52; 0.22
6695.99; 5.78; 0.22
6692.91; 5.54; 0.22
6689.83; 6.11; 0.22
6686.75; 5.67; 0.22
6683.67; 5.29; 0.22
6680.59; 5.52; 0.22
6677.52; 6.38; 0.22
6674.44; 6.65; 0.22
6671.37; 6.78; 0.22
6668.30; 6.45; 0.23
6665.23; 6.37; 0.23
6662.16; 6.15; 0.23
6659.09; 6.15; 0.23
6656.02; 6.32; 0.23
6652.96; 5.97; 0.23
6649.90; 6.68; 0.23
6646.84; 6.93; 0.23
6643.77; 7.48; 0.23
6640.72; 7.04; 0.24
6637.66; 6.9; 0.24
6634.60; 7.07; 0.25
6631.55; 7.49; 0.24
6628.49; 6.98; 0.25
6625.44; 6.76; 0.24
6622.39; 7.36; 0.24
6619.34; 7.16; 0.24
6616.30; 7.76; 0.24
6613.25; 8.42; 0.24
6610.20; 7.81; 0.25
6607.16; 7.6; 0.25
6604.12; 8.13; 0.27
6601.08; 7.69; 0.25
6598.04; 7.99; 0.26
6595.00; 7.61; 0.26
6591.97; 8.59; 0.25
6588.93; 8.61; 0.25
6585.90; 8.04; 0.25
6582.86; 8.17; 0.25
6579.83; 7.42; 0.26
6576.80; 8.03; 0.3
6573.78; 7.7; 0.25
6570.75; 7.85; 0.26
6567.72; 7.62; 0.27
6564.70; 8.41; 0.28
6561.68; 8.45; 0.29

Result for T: -2.47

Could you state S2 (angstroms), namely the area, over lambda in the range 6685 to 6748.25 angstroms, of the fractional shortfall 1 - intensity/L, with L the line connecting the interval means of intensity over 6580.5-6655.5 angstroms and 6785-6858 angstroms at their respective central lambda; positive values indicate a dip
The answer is 9.7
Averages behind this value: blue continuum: 7.49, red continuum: 5.54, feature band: 5.54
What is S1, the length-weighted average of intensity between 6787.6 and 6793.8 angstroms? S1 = 5.24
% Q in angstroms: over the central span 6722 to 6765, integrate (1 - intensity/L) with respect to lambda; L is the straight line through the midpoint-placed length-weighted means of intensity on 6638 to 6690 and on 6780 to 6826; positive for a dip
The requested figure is 3.36 angstroms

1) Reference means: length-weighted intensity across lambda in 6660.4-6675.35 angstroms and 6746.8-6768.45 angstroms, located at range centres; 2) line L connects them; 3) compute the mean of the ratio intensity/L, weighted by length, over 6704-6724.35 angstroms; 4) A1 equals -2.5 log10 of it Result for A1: 0.07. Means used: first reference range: 6.47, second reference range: 5.45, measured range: 5.56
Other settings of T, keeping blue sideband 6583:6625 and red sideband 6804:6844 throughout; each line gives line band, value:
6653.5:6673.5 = 2.5 angstroms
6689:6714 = 3.8 angstroms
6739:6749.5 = 1.7 angstroms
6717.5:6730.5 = 2.8 angstroms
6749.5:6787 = 3.5 angstroms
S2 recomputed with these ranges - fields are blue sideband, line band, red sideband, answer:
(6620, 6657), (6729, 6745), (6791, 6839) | 2.0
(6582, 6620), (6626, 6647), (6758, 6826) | 1.1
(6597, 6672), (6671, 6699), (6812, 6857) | 3.4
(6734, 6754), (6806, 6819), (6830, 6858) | 0.3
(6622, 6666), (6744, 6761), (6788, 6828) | 1.6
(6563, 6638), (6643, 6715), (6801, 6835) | 8.6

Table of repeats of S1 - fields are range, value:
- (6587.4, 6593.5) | 8.6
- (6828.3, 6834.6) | 5.65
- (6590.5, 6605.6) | 8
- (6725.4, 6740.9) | 5.33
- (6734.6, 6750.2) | 5.33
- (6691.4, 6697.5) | 5.66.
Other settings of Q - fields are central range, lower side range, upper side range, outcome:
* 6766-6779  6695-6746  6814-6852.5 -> -0.8 angstroms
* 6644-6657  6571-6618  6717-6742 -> 0.5 angstroms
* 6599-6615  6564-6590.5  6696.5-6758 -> -1.0 angstroms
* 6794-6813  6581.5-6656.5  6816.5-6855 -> 1.3 angstroms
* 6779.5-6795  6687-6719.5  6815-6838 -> 0.8 angstroms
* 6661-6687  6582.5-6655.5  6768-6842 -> 2.8 angstroms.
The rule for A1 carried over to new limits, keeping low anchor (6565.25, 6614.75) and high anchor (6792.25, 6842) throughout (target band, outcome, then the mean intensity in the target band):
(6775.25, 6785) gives 0.06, 5.64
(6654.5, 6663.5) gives 0.17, 6.2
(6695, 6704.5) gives 0.19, 5.72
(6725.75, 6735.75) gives 0.21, 5.3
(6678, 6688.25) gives 0.24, 5.59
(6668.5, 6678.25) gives 0.08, 6.6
